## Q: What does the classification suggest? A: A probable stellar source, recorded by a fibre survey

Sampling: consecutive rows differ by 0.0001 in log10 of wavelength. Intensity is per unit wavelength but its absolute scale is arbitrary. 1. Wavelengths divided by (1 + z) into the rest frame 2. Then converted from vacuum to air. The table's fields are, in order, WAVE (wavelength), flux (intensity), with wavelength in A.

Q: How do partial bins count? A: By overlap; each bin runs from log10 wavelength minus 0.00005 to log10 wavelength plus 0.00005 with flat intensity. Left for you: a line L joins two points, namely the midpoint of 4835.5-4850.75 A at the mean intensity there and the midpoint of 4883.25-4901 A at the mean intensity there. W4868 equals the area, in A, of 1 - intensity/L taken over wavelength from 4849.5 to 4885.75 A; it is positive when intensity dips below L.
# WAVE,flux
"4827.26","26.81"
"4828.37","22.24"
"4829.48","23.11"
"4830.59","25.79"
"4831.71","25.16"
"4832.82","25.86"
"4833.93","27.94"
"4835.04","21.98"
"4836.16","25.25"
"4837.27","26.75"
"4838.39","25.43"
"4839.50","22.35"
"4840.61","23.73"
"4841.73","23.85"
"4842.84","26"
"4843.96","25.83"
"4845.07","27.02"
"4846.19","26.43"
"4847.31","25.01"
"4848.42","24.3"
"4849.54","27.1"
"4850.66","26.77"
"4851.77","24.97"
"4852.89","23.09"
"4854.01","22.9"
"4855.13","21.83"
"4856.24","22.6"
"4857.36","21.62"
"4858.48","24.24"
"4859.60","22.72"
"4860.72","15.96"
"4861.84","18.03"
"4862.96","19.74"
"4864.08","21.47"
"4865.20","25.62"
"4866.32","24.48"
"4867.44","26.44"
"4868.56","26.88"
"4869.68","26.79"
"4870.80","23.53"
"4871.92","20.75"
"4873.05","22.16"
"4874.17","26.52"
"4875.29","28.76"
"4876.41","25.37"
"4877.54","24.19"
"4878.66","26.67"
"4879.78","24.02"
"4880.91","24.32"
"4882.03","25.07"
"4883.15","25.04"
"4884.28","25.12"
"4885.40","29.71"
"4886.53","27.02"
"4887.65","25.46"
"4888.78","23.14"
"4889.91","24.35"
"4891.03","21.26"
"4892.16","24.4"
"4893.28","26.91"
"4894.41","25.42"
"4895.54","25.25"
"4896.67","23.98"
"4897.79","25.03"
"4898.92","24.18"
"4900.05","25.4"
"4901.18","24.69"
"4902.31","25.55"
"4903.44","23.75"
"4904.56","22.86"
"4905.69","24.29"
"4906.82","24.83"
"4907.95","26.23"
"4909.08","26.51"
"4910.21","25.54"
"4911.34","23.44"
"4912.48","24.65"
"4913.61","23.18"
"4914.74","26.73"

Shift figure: 1.74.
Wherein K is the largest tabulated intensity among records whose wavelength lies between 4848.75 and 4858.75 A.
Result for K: 27.1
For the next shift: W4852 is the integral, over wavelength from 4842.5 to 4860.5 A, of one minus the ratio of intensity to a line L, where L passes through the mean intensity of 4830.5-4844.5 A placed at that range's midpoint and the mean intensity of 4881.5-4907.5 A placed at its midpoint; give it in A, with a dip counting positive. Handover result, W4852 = 0.5 A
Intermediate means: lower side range 25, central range 24.3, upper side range 24.9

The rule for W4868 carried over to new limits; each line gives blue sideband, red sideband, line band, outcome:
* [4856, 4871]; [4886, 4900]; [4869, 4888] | -1.22 A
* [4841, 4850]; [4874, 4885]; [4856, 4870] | 1.55 A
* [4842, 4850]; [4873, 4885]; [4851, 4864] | 2.03 A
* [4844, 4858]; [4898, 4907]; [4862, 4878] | 0.11 A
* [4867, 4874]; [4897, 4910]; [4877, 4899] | -0.31 A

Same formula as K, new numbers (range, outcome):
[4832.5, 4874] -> 27.94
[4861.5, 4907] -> 29.71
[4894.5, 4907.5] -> 25.55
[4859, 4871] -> 26.88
